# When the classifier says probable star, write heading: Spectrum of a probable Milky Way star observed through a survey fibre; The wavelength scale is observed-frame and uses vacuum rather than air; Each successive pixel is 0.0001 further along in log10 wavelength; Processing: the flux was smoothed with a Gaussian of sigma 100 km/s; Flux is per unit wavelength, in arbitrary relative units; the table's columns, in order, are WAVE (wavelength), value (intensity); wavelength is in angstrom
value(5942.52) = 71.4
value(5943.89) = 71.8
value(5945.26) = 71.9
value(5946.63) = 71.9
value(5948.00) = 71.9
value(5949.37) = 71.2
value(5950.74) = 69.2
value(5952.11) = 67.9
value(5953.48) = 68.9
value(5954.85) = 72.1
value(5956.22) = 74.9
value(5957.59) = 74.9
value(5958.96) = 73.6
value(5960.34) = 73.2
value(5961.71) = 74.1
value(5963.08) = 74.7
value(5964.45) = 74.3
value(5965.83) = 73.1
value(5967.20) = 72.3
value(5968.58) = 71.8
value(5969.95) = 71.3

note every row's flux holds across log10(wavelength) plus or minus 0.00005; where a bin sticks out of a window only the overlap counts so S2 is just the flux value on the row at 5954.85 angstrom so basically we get 72.1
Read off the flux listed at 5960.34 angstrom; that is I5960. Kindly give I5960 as 73.2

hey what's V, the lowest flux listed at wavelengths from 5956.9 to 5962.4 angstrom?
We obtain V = 73.2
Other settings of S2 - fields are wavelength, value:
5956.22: 74.9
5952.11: 67.9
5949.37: 71.2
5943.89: 71.8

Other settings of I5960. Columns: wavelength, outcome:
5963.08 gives 74.7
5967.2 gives 72.3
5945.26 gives 71.9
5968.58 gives 71.8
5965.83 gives 73.1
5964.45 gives 74.3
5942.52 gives 71.4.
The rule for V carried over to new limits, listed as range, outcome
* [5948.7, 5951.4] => 69.2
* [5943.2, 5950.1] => 71.2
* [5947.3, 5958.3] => 67.9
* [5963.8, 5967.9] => 72.3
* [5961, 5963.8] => 74.1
